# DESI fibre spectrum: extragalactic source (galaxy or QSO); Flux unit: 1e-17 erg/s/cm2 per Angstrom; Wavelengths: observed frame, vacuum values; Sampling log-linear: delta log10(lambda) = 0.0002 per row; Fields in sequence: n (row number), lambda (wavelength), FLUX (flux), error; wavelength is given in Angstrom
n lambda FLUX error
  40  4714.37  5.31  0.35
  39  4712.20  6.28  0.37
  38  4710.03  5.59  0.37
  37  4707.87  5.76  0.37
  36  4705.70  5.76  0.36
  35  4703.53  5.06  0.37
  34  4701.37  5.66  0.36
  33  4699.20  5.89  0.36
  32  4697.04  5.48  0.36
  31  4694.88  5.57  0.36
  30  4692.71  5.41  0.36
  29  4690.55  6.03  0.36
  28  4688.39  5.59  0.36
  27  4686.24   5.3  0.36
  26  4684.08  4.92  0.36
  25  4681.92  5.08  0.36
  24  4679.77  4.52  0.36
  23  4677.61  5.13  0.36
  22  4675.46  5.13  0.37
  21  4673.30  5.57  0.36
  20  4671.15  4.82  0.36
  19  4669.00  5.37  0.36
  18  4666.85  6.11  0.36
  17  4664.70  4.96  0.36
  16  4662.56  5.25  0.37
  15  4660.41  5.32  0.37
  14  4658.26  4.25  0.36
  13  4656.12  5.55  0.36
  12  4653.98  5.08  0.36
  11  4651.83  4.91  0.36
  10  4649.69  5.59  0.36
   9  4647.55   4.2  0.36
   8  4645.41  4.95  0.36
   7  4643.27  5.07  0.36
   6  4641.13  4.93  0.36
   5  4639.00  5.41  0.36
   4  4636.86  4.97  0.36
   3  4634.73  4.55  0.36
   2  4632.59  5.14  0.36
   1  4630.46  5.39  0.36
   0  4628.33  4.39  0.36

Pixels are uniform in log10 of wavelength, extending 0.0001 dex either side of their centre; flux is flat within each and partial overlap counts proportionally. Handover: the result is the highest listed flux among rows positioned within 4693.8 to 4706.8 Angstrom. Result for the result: 5.89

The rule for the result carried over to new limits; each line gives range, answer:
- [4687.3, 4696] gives 6.03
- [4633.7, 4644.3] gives 5.41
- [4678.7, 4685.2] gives 5.08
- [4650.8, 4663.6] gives 5.55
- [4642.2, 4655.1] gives 5.59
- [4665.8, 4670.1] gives 6.11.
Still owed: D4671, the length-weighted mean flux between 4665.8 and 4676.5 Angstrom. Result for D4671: 5.4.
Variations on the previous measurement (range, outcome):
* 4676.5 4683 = 4.91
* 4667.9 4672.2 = 5.1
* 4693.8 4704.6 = 5.54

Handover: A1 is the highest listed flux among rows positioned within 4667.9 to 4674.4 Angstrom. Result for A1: 5.57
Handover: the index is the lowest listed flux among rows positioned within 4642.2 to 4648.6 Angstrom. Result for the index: 4.2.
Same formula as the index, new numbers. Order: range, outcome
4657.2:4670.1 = 4.25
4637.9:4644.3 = 4.93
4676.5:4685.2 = 4.52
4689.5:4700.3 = 5.41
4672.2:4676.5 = 5.13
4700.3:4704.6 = 5.06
